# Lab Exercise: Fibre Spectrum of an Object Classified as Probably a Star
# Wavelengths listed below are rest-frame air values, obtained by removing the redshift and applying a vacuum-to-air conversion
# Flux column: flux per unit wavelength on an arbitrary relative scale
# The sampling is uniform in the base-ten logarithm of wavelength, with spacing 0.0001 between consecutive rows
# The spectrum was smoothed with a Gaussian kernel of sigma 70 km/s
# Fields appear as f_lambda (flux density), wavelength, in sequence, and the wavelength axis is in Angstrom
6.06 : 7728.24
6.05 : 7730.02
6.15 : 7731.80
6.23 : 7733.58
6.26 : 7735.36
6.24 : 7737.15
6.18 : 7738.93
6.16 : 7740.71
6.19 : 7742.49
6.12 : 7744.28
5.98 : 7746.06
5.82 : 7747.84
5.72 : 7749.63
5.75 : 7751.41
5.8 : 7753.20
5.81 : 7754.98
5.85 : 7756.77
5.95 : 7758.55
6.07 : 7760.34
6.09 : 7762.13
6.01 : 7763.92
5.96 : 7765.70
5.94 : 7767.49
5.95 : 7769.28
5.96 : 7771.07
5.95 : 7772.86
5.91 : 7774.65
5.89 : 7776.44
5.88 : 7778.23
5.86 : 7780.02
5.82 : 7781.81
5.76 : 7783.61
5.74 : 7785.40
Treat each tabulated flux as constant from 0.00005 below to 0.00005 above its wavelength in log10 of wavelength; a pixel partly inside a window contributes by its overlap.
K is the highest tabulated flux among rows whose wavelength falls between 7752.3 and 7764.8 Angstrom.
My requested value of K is 6.09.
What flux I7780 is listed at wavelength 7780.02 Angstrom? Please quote 5.86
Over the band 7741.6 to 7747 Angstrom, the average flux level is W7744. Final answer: 6.1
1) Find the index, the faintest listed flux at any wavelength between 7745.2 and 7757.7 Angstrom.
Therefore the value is 5.72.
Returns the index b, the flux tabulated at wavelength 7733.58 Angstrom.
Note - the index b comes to 6.23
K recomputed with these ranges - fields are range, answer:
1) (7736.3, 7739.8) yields 6.24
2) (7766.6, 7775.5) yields 5.96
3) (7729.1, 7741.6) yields 6.26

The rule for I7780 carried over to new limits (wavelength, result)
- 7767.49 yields 5.94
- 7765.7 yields 5.96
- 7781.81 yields 5.82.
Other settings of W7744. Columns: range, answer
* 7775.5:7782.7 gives 5.87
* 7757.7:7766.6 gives 6.01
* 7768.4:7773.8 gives 5.95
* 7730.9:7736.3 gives 6.21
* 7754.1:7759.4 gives 5.87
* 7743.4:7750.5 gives 5.91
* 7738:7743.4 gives 6.18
